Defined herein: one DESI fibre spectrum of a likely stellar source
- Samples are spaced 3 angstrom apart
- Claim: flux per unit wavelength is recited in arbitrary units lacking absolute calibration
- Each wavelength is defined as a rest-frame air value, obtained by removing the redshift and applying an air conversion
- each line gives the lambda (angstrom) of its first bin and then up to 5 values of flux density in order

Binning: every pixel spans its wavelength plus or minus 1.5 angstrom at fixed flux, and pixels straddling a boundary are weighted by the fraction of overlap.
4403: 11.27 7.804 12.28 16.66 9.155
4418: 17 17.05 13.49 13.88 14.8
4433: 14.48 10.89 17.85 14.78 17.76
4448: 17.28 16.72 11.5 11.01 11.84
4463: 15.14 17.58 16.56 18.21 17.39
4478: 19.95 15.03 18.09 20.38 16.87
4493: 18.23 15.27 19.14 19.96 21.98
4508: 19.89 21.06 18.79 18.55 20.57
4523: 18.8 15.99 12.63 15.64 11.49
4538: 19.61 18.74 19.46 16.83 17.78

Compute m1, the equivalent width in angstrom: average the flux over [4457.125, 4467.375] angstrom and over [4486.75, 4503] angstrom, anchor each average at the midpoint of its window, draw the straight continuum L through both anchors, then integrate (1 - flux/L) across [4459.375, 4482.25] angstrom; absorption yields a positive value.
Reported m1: -2.0 angstrom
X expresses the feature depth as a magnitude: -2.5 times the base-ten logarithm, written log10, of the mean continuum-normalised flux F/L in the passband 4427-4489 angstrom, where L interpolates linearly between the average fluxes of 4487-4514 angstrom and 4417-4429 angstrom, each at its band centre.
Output 0.08 mag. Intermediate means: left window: 15.3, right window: 19.1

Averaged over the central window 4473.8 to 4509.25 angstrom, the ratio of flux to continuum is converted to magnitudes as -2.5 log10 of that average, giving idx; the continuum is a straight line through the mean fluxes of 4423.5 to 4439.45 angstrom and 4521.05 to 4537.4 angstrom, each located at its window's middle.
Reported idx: -0.24 mag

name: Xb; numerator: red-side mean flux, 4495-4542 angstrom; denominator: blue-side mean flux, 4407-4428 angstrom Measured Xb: 1.28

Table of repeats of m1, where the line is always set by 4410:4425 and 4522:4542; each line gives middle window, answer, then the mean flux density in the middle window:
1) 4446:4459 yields 0.7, 14.2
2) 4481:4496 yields -2.2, 17.7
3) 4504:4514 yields -3.1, 20.6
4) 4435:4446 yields -0.4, 15.4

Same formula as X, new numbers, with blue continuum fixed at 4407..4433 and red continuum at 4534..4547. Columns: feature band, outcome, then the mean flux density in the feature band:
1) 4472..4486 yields -0.13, 17.8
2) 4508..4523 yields -0.17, 19.7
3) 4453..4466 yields 0.17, 13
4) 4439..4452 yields -0.13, 16.8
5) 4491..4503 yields -0.11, 18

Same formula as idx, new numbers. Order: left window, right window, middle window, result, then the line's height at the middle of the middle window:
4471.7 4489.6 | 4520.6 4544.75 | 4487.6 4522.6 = -0.11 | 17.4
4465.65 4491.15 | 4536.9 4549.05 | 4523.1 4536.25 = 0.26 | 18.4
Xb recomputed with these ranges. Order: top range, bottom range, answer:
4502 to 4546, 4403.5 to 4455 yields 1.27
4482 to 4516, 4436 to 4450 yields 1.17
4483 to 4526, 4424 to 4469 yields 1.29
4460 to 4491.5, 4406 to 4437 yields 1.26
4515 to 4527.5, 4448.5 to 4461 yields 1.40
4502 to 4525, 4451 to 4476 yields 1.33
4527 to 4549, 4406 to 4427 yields 1.19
